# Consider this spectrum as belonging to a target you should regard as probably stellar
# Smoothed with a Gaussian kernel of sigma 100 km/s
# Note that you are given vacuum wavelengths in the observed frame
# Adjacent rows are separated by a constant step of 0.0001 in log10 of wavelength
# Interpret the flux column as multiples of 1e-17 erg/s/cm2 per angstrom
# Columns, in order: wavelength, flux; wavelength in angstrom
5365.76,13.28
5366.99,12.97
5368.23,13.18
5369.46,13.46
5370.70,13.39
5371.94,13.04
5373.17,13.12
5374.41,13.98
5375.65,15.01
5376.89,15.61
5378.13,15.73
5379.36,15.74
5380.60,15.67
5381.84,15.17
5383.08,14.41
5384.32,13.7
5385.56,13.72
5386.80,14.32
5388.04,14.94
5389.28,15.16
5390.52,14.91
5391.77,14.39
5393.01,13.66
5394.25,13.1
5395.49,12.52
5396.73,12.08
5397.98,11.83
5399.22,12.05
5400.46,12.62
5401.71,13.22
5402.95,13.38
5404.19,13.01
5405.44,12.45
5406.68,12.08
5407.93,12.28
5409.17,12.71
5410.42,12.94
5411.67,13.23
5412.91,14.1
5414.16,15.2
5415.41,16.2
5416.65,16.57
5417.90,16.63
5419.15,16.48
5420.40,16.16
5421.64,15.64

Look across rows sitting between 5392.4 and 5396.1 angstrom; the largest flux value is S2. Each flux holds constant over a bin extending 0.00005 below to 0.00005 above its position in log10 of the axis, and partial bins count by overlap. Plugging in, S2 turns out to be 13.66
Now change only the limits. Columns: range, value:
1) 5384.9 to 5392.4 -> 15.16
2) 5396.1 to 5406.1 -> 13.38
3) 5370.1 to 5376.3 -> 15.01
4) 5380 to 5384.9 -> 15.67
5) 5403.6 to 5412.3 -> 13.23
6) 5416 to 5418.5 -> 16.63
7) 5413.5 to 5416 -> 16.2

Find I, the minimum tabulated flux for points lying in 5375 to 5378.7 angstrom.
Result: 15.01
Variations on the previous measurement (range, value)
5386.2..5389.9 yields 14.32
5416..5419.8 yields 16.48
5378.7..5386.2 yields 13.7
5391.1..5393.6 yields 13.66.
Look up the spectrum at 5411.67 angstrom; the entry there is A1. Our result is 13.23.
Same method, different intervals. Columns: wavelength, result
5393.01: 13.66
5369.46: 13.46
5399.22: 12.05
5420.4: 16.16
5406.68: 12.08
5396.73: 12.08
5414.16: 15.2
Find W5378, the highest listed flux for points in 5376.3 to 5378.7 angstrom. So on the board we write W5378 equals 15.73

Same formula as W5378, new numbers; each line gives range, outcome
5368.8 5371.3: 13.46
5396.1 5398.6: 12.08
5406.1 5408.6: 12.28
